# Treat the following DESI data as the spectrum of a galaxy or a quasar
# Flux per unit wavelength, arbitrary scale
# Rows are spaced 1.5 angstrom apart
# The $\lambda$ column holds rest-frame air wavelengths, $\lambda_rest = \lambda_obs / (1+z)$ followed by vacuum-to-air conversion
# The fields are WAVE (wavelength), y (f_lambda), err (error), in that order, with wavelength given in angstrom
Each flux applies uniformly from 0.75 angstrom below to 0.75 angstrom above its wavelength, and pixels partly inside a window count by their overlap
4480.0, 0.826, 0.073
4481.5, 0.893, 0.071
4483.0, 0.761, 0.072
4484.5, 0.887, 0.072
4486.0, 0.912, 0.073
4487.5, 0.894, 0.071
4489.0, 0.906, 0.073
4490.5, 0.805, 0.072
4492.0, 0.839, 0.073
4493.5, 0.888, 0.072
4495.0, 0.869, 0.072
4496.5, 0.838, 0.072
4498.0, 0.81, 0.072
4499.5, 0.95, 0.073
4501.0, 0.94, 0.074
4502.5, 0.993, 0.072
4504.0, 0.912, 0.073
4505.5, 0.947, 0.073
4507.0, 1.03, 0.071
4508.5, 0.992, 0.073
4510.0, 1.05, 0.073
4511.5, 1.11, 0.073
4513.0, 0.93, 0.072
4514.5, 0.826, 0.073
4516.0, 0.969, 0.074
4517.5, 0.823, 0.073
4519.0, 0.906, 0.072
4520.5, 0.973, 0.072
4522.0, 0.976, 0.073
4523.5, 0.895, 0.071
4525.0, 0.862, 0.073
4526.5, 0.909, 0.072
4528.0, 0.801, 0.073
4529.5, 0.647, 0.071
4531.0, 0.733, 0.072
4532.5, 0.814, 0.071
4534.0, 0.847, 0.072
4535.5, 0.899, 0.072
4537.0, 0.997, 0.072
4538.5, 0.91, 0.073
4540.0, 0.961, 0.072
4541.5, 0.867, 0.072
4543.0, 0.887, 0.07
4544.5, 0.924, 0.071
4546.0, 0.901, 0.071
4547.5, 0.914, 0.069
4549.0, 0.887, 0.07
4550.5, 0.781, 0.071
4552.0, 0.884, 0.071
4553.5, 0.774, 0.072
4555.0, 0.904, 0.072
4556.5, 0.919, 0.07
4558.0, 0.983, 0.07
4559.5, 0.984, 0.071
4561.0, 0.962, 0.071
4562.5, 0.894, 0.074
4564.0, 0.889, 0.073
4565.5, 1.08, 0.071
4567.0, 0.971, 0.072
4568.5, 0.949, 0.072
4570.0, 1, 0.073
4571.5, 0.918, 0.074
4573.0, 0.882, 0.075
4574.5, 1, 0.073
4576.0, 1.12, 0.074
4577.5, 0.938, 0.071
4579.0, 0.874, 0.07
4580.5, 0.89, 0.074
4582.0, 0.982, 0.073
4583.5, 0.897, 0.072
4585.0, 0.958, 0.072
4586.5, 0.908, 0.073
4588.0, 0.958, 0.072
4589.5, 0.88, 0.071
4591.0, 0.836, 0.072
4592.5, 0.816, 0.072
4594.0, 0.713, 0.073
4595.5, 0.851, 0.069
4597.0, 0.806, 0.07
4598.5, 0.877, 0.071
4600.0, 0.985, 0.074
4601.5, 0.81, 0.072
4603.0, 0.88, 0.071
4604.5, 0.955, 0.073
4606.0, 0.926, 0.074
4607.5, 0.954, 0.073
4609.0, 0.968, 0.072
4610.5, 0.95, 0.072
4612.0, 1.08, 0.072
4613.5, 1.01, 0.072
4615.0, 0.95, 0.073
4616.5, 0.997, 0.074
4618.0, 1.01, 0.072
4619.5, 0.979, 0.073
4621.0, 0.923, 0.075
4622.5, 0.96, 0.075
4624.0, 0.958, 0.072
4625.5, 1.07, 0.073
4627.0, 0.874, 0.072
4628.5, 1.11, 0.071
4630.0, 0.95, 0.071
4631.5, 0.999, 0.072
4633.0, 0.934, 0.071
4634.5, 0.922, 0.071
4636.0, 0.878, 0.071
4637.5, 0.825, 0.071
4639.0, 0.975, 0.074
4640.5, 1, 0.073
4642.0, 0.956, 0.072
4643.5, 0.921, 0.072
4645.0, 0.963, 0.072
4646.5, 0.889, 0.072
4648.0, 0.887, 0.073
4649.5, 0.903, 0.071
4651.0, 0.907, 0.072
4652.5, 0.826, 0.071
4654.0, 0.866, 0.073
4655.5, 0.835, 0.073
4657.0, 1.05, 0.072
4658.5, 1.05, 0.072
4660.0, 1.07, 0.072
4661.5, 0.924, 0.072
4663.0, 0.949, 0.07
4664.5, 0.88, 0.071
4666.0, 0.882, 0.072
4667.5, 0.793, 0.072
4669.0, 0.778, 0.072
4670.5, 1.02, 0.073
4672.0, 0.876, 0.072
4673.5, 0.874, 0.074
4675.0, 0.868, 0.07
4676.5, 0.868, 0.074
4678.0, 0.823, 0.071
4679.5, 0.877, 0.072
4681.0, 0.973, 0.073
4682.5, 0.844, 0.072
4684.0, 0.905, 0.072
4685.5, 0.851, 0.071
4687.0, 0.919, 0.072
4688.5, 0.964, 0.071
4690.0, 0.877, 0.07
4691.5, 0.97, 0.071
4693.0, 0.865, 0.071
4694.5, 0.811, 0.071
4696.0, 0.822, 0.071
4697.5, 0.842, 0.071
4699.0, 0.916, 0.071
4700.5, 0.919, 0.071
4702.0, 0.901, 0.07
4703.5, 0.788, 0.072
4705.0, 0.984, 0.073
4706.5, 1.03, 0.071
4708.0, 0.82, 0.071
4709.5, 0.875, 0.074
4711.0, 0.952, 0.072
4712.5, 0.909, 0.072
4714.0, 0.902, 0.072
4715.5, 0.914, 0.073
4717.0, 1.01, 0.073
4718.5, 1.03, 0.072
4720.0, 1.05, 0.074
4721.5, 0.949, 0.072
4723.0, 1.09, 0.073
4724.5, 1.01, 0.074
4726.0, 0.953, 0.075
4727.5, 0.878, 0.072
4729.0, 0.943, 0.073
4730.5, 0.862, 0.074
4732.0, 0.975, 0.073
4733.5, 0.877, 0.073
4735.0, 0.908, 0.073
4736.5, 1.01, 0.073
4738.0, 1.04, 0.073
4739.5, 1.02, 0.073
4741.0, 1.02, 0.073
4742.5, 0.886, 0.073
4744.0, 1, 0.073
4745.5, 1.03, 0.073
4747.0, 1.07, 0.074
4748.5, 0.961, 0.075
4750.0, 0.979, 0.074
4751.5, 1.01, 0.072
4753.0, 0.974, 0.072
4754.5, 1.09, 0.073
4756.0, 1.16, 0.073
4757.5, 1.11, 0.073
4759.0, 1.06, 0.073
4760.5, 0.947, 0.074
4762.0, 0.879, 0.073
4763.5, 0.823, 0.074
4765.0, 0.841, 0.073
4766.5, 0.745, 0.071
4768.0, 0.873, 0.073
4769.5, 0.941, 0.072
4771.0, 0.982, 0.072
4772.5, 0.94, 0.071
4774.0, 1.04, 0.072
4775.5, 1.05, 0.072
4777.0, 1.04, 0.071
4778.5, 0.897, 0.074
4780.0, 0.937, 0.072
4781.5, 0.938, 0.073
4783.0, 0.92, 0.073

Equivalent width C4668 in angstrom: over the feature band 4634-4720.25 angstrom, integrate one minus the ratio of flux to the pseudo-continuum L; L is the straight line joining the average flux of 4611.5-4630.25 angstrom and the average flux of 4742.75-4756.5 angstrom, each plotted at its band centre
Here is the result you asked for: 8.2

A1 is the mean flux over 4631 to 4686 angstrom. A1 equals 0.909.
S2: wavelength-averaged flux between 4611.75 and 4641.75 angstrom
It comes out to 0.968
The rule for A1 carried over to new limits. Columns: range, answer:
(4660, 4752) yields 0.928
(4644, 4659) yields 0.915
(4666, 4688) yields 0.878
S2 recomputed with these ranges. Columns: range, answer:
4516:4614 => 0.907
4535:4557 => 0.894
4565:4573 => 0.971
